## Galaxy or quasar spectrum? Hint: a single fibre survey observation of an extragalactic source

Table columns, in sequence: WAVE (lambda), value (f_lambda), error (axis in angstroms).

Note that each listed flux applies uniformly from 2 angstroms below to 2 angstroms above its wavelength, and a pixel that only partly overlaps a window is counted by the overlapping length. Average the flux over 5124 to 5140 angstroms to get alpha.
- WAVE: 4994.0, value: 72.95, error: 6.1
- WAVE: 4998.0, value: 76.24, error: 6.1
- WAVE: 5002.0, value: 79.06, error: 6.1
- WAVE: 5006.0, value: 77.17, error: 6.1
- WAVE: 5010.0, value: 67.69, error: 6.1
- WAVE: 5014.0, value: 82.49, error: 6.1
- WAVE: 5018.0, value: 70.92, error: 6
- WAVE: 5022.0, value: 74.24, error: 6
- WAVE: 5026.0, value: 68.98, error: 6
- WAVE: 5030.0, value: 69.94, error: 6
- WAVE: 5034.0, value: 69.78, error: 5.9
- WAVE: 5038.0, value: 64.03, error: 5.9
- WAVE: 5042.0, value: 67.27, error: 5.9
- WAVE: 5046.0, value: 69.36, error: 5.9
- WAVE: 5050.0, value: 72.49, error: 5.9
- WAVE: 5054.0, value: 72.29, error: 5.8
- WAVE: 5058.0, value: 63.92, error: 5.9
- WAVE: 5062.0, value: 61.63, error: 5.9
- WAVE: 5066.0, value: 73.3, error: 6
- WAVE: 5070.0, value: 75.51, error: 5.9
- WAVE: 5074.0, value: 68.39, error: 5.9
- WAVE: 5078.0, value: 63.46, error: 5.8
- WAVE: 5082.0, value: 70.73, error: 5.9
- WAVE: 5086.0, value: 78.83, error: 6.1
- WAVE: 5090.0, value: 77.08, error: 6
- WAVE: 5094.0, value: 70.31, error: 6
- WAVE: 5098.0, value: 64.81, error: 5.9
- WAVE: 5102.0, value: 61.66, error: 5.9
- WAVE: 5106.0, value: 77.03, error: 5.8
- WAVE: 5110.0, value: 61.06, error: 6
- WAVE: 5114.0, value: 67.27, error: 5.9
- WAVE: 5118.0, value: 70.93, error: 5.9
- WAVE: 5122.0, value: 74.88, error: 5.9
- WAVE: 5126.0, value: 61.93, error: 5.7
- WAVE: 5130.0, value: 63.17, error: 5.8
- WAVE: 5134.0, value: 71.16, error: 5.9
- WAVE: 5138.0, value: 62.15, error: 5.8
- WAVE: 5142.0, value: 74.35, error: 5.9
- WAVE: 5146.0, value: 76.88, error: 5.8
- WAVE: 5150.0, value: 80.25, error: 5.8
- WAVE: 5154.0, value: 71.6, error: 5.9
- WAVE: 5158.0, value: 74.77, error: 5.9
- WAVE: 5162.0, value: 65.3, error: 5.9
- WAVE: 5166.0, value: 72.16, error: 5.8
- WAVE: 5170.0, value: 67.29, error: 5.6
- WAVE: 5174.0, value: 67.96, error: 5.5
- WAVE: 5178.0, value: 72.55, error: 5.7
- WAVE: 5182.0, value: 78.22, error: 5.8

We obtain 64.6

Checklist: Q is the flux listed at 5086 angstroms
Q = 78.83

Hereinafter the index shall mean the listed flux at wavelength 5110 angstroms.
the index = 61.06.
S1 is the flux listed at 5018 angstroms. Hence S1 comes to 70.92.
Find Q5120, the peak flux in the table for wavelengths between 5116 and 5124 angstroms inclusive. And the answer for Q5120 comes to 74.88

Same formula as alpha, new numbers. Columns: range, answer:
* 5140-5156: 75.8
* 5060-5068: 67.5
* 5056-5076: 68.5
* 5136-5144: 68.2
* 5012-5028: 74.2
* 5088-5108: 70.2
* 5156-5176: 69.5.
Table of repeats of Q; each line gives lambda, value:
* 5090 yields 77.08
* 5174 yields 67.96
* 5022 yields 74.24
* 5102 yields 61.66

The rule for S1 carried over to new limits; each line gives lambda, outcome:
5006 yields 77.17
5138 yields 62.15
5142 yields 74.35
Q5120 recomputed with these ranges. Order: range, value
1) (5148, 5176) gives 80.25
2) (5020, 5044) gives 74.24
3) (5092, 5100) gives 70.31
